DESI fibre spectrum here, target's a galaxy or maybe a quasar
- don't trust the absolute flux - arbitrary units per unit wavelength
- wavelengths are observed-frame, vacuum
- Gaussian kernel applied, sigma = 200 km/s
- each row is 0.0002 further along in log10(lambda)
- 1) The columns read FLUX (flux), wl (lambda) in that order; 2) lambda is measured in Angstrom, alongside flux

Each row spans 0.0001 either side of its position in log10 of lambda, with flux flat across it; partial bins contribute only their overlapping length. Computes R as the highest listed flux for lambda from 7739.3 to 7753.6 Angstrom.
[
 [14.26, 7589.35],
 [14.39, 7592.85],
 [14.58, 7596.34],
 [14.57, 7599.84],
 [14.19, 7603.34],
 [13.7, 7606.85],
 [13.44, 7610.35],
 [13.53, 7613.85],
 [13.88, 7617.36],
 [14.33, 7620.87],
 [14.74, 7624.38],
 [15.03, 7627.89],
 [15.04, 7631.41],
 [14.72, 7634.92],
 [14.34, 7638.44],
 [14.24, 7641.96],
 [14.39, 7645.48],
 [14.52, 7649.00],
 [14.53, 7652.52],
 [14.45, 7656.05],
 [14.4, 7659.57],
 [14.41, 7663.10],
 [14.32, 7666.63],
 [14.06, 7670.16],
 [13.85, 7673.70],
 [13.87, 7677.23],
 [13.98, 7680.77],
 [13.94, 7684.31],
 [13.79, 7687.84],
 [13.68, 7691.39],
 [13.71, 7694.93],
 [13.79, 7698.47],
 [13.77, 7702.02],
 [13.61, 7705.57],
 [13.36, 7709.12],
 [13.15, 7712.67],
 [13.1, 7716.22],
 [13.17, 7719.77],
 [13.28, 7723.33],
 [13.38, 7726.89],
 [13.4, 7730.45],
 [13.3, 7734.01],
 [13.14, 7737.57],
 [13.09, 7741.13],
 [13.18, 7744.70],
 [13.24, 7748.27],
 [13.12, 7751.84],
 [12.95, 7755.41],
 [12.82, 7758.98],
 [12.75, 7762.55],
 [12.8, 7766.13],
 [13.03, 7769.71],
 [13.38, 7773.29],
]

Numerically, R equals 13.24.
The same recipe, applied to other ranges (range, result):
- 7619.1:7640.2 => 15.04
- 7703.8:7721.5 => 13.61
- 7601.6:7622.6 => 14.33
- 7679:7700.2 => 13.98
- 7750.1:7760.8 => 13.12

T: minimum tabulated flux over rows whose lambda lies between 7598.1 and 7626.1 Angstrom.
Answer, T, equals 13.44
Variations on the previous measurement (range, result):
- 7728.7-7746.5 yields 13.09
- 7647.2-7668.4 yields 14.32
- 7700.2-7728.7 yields 13.1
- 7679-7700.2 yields 13.68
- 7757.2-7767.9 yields 12.75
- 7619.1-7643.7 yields 14.24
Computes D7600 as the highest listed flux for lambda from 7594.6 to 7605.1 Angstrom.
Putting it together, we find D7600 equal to 14.58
